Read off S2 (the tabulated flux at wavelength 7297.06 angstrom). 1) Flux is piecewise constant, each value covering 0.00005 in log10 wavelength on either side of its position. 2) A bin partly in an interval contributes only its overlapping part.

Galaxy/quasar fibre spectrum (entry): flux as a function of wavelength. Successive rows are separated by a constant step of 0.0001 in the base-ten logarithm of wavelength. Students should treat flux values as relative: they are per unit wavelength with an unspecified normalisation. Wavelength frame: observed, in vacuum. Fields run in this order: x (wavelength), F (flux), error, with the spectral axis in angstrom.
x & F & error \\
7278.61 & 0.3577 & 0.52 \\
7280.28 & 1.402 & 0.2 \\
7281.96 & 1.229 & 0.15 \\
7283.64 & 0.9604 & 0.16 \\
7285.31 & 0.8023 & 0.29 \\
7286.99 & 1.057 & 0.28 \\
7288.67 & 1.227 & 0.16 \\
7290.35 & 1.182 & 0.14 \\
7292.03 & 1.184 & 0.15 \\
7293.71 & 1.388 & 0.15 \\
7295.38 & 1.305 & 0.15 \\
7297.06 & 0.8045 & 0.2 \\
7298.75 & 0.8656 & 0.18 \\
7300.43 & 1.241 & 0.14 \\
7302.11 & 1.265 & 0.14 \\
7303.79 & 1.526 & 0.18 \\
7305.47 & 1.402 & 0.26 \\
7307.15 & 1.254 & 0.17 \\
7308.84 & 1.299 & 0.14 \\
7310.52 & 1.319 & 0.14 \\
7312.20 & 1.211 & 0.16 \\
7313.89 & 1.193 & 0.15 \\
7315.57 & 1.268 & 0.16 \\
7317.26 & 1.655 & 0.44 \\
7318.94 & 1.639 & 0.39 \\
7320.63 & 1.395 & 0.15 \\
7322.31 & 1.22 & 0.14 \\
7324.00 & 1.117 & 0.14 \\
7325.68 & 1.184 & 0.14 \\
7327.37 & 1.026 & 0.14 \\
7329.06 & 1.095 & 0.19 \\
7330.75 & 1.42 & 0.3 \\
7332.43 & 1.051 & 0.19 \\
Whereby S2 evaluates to 0.8045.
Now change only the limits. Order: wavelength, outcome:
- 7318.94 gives 1.639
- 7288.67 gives 1.227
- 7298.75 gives 0.8656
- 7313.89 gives 1.193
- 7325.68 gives 1.184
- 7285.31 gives 0.8023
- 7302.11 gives 1.265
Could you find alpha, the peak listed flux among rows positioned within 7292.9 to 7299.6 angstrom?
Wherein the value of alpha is 1.388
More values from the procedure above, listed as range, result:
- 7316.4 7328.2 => 1.655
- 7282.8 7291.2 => 1.227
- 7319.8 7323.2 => 1.395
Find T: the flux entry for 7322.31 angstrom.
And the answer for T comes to 1.22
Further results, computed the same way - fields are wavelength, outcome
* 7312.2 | 1.211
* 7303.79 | 1.526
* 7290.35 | 1.182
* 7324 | 1.117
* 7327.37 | 1.026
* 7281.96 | 1.229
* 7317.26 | 1.655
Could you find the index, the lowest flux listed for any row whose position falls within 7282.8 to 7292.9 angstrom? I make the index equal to 0.8023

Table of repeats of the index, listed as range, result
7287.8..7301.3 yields 0.8045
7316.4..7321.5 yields 1.395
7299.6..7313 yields 1.211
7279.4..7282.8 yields 1.229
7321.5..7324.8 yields 1.117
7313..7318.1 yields 1.193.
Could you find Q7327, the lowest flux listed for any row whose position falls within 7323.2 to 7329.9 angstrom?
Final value 1.026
